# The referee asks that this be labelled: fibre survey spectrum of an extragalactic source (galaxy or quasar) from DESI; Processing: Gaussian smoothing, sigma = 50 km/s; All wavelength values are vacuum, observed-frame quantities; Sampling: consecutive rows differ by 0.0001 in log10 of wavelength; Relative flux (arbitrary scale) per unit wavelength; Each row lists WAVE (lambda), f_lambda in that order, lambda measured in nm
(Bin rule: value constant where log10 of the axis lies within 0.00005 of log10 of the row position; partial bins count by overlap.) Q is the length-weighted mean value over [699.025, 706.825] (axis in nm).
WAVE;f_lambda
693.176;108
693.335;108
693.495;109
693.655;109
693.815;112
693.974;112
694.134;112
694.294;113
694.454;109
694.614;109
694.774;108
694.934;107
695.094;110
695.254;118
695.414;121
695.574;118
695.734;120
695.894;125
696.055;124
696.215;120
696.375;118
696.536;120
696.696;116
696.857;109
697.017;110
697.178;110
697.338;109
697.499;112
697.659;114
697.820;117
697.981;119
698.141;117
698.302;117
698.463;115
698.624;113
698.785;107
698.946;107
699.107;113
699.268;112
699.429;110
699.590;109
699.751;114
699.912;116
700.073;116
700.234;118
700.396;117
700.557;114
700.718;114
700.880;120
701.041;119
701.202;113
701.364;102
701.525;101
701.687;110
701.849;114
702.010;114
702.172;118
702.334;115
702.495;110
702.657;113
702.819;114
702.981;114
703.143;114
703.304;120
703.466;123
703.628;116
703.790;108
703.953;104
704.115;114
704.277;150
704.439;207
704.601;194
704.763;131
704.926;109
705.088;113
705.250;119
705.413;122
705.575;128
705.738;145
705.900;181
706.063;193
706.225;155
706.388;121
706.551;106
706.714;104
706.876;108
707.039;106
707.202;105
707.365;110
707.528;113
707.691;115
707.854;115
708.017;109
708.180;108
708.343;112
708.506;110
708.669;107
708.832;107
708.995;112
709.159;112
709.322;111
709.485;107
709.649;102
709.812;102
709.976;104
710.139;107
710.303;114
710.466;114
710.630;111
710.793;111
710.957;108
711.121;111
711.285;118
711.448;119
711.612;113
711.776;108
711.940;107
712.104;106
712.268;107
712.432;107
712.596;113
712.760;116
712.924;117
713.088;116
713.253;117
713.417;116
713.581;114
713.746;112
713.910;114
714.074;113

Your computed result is 123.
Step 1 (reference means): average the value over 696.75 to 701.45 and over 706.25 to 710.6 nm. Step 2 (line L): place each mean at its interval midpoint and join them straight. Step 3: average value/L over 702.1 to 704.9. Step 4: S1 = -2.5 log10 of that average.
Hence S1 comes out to -0.14 mag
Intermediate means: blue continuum 113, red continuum 110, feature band 127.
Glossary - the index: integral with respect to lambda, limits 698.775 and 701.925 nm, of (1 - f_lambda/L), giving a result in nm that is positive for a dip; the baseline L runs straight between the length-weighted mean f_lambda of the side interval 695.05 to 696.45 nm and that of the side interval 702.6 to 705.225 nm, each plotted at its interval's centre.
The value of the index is 0.30 nm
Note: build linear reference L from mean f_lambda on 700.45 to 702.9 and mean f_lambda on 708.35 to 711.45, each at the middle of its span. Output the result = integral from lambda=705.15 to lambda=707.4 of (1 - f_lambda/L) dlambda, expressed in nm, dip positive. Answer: -0.36 nm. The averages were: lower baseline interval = 113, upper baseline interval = 110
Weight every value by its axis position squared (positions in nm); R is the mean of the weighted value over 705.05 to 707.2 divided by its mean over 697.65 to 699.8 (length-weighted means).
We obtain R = 1.18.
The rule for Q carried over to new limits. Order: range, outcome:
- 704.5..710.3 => 120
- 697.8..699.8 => 113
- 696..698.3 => 115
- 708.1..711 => 109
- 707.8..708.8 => 110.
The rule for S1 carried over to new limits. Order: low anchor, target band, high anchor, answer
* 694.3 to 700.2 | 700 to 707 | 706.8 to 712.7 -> -0.11 mag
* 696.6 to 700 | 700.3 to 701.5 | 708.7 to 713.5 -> -0.01 mag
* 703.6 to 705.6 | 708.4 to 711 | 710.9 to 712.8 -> 0.08 mag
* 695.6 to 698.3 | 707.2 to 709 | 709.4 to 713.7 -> 0.02 mag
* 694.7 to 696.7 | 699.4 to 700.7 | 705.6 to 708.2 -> 0.05 mag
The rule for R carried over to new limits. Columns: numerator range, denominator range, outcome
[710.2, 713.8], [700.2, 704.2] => 1.02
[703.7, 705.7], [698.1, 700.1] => 1.20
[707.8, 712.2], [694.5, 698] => 0.99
